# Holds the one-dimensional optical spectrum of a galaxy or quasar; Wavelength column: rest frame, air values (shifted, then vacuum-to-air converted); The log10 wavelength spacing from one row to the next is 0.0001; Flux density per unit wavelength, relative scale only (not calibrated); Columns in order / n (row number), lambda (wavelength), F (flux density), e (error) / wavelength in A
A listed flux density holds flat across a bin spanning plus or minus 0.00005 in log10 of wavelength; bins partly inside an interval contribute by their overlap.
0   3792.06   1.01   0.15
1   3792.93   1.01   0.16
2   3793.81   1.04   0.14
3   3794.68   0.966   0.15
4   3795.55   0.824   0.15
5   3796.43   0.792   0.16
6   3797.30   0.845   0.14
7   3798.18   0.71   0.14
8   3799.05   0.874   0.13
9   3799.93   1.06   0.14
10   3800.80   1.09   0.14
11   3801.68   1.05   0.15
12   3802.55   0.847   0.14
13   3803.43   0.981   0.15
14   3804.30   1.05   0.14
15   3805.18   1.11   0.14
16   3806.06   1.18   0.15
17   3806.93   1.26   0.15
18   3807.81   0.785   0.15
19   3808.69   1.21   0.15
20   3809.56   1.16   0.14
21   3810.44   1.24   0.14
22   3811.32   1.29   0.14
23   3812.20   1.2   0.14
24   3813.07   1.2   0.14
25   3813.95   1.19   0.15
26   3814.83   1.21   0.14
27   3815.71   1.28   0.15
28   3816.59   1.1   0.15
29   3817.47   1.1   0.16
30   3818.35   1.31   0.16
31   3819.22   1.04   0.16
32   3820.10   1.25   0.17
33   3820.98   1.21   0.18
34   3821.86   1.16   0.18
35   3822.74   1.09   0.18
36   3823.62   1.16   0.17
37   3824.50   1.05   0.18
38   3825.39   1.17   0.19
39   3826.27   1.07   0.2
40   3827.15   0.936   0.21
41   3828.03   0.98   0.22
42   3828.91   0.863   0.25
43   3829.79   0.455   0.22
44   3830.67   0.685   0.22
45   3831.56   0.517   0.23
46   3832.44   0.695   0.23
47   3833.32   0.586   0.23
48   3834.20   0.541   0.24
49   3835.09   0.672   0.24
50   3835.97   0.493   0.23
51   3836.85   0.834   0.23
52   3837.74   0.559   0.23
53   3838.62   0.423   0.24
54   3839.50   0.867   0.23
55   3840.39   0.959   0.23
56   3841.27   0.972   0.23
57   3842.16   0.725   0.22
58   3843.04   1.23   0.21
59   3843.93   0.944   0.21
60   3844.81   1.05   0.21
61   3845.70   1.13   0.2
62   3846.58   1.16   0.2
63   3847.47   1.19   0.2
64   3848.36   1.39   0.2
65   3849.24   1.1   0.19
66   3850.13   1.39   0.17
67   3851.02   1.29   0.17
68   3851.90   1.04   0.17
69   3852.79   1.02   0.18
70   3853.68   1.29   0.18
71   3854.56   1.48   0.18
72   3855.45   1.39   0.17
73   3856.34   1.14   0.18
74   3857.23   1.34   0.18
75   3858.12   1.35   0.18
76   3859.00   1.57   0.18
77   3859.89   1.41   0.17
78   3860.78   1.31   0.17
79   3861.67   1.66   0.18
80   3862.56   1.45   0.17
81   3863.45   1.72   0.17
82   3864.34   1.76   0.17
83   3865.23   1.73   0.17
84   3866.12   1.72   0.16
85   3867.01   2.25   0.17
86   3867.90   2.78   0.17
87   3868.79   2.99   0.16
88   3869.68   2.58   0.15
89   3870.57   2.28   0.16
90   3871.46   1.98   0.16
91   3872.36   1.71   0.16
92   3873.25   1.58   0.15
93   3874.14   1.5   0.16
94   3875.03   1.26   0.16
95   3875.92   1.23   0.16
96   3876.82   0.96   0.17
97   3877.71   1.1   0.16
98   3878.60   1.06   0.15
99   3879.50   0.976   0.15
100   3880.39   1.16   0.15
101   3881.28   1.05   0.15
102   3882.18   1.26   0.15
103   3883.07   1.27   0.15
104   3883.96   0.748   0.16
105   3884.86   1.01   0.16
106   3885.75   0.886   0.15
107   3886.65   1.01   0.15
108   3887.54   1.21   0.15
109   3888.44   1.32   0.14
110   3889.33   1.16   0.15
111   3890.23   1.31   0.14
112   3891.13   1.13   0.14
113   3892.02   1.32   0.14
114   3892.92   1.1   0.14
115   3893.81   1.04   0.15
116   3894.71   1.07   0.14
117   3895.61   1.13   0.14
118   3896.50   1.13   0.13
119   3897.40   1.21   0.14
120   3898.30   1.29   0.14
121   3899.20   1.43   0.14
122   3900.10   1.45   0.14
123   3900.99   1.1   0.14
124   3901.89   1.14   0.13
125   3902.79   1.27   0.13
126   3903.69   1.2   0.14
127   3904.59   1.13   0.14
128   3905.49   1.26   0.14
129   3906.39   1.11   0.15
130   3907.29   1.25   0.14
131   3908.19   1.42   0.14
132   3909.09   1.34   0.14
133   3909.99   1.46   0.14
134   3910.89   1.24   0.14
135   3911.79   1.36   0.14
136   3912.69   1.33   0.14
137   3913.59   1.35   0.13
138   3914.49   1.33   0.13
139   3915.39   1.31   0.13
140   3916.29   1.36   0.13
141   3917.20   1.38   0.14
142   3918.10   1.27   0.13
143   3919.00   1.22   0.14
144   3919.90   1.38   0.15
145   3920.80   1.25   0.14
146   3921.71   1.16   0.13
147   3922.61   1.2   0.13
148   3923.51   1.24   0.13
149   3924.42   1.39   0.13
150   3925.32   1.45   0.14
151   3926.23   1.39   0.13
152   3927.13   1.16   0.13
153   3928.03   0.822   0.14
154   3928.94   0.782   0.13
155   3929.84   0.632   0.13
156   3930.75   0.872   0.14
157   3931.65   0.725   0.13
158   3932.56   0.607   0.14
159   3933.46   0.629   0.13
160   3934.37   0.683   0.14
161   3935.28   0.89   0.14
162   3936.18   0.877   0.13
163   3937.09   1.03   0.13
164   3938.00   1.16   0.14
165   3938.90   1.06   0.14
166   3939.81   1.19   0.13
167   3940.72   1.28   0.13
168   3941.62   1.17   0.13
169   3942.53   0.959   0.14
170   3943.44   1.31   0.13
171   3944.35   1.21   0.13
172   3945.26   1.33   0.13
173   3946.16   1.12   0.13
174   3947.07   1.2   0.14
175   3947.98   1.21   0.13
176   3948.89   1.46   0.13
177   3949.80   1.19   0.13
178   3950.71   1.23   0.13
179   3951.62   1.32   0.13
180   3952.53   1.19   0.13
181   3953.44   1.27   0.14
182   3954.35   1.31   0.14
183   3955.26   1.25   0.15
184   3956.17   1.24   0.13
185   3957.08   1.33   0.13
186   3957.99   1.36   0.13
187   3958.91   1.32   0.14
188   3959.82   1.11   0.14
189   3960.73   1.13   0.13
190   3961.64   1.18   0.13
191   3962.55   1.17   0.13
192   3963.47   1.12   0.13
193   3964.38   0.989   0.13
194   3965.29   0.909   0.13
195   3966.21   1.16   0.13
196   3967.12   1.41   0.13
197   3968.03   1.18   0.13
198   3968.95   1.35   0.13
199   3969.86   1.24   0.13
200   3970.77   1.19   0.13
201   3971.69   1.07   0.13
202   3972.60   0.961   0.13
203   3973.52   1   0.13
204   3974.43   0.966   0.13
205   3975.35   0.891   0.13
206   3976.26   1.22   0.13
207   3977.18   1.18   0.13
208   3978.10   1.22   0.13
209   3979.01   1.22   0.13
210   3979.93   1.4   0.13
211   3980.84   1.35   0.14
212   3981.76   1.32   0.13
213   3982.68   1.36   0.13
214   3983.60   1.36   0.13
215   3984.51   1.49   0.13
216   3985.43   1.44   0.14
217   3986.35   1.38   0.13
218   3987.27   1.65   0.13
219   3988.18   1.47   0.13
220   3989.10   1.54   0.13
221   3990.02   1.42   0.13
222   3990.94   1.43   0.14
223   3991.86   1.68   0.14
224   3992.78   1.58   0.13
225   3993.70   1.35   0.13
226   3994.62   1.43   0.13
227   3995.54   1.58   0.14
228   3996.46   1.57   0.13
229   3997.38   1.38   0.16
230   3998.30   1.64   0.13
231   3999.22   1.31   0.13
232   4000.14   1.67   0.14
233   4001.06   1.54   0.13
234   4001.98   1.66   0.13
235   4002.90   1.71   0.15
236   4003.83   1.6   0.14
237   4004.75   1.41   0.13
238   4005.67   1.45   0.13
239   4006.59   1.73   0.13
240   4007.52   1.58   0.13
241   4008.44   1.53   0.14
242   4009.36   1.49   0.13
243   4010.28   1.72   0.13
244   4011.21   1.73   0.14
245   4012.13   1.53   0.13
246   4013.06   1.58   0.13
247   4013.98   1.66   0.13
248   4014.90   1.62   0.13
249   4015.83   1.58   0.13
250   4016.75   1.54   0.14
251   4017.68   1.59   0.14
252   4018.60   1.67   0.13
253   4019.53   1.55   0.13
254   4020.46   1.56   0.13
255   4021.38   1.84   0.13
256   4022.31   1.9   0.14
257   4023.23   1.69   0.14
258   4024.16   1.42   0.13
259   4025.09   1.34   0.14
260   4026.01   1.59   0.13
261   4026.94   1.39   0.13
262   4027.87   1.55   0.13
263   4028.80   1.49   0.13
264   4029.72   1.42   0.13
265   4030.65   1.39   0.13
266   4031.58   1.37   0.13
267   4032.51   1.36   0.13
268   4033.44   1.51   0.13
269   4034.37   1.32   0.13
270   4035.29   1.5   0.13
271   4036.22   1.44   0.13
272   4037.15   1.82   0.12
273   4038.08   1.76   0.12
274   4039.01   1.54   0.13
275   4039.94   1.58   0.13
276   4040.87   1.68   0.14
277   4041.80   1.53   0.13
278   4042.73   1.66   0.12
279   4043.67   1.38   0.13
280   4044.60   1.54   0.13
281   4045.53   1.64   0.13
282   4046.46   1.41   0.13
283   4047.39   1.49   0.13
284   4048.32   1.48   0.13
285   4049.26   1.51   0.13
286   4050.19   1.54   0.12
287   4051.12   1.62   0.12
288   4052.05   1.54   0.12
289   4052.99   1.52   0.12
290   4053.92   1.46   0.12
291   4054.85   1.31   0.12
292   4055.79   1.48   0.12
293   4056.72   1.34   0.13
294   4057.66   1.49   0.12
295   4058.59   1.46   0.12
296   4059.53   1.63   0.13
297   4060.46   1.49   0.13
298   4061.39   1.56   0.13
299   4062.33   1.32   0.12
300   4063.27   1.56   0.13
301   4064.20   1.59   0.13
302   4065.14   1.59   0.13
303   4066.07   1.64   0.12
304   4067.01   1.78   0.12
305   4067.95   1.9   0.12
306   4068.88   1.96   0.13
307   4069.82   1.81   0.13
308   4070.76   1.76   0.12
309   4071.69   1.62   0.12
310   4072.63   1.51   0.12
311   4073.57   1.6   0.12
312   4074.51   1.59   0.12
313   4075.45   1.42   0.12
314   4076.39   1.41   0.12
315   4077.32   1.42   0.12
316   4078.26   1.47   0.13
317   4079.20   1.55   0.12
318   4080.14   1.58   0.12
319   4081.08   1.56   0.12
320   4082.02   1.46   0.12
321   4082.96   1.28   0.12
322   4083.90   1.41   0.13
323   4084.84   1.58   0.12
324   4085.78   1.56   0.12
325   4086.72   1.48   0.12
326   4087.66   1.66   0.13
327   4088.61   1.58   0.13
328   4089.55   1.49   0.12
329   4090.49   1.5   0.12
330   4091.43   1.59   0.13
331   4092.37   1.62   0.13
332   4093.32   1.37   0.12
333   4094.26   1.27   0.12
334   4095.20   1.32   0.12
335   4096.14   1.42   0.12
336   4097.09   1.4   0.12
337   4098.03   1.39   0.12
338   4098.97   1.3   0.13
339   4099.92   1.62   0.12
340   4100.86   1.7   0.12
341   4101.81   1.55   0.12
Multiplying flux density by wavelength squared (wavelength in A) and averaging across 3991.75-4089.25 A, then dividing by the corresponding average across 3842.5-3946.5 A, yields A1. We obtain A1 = 1.3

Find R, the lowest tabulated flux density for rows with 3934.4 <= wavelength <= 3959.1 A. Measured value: 0.877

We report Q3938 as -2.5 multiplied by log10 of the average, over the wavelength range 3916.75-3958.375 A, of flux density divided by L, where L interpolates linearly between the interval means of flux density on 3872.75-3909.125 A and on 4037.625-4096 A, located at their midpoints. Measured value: 0.13 mag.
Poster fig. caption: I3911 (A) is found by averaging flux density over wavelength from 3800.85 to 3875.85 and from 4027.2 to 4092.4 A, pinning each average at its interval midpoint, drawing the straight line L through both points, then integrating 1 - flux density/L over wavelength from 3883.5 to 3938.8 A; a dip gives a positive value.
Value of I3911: 7.4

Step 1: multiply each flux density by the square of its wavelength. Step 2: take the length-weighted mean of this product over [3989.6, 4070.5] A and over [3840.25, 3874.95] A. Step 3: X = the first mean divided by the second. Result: 1.13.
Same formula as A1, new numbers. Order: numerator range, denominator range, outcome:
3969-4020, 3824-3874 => 1.23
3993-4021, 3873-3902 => 1.43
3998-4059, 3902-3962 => 1.37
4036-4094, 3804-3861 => 1.64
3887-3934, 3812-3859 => 1.19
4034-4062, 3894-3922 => 1.29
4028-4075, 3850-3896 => 1.20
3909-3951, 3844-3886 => 0.83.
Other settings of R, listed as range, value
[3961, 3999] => 0.891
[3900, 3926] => 1.1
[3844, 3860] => 1.02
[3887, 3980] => 0.607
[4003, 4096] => 1.27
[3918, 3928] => 1.16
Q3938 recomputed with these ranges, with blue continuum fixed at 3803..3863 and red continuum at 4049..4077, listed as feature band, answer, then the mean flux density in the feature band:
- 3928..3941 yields 0.420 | 0.879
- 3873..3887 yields 0.049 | 1.12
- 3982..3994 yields -0.049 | 1.47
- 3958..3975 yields 0.192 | 1.14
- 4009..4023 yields -0.121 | 1.64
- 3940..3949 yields 0.085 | 1.22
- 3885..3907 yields 0.026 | 1.18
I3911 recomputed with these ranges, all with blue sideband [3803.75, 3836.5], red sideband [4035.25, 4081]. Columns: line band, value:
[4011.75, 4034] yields -1.01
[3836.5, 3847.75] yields 1.49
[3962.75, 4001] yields 1.86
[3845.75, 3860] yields -2.47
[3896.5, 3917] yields -1.24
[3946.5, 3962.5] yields 0.87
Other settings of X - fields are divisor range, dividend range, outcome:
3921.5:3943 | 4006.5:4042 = 1.62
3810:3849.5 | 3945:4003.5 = 1.44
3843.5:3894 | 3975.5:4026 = 1.16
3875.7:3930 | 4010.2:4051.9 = 1.39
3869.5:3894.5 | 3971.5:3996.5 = 1.11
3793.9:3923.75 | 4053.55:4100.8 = 1.42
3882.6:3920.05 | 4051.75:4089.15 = 1.38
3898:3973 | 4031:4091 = 1.39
